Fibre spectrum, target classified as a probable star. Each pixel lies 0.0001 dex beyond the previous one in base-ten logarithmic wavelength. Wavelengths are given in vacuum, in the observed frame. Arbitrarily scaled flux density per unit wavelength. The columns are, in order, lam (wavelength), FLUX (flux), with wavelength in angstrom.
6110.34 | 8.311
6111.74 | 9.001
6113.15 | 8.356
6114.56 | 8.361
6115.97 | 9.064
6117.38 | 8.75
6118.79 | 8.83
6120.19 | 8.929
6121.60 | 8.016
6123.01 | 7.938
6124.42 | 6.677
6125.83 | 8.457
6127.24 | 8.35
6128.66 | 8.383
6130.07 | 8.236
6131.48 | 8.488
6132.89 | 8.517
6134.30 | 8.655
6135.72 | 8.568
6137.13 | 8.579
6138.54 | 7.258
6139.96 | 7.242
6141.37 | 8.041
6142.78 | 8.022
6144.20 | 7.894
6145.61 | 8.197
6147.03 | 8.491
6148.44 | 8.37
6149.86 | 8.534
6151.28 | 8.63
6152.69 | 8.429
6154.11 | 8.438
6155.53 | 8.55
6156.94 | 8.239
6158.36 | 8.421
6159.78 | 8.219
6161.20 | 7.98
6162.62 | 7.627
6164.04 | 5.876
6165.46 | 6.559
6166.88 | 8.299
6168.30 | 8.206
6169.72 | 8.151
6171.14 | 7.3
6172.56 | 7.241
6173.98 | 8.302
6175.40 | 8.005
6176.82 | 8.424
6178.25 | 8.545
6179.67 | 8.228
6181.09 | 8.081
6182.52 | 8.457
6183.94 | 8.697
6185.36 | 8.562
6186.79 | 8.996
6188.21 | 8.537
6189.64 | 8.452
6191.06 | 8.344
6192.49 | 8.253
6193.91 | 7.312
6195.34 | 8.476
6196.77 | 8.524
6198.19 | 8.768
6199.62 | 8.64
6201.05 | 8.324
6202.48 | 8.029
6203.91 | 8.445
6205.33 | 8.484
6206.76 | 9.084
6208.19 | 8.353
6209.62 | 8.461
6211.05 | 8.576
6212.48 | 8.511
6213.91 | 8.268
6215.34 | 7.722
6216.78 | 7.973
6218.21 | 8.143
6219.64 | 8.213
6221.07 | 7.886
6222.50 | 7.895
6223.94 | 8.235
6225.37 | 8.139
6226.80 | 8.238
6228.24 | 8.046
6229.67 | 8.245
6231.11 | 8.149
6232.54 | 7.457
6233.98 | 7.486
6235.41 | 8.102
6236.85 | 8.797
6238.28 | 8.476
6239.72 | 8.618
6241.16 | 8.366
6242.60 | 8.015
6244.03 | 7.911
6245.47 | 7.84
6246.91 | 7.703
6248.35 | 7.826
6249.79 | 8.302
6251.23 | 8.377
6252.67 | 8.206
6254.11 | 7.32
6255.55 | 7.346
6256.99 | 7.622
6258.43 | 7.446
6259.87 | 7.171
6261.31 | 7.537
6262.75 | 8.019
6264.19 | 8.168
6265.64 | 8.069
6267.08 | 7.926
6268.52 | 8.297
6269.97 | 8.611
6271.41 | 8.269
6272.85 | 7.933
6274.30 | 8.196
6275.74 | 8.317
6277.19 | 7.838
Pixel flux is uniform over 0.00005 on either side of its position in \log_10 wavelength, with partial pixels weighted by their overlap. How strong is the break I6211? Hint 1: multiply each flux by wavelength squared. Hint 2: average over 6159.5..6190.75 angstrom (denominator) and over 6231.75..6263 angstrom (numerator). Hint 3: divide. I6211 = 1.01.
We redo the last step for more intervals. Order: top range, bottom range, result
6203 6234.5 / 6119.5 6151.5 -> 1.03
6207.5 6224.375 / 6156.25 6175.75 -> 1.07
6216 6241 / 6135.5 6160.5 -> 1.01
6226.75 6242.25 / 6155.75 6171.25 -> 1.08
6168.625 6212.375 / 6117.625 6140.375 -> 1.04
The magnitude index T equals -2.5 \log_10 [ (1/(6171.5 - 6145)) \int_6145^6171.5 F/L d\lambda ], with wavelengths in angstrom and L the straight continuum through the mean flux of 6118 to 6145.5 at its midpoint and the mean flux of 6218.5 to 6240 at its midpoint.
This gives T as 0.02 mag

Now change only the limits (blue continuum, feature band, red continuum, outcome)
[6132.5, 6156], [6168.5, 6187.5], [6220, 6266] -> -0.010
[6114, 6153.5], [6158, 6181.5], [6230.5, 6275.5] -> 0.048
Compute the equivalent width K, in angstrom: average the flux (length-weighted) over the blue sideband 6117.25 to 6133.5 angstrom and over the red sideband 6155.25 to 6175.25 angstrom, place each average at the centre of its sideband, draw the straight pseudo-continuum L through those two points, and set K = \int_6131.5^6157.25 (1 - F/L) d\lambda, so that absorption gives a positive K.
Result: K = -0.7 angstrom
